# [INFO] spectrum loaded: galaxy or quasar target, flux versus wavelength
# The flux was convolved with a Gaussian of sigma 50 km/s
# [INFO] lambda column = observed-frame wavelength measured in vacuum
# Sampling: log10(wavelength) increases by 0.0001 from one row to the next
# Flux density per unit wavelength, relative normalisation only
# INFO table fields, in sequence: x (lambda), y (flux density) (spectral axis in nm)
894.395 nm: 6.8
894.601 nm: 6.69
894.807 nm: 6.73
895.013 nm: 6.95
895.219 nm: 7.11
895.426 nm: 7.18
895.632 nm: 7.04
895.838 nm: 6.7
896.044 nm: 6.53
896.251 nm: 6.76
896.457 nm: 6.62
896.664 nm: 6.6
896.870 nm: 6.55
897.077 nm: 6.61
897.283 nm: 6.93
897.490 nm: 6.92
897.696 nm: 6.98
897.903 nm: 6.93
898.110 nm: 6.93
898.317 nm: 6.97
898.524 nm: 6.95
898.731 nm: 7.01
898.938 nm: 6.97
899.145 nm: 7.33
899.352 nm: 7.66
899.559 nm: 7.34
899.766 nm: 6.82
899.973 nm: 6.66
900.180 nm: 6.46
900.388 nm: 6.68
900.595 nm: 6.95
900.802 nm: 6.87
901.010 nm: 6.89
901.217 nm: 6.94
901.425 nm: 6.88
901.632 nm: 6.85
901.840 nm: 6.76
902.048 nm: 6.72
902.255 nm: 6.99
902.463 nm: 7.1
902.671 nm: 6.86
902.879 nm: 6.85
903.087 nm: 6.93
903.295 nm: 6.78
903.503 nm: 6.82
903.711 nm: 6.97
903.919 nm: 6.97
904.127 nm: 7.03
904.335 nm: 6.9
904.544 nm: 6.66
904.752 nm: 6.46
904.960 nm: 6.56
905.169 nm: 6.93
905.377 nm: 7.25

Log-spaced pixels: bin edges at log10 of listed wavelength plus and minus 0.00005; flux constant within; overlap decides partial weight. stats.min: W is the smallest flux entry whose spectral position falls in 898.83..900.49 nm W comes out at 6.46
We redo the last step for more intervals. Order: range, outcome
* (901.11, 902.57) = 6.72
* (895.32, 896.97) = 6.53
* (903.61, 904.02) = 6.97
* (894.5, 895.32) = 6.69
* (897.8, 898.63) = 6.93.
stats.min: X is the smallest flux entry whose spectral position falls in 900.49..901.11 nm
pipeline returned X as 6.87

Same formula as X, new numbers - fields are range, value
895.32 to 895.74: 7.04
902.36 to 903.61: 6.78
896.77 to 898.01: 6.55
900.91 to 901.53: 6.88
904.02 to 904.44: 6.9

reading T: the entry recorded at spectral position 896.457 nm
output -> 6.62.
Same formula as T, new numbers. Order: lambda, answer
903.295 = 6.78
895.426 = 7.18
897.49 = 6.92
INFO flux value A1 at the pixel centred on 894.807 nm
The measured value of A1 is 6.73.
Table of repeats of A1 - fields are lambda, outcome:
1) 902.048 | 6.72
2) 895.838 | 6.7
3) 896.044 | 6.53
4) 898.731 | 7.01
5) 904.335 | 6.9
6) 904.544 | 6.66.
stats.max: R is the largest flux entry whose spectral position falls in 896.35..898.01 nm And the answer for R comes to 6.98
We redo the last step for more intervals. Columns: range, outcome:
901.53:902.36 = 6.99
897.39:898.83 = 7.01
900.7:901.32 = 6.94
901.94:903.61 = 7.1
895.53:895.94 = 7.04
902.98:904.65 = 7.03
